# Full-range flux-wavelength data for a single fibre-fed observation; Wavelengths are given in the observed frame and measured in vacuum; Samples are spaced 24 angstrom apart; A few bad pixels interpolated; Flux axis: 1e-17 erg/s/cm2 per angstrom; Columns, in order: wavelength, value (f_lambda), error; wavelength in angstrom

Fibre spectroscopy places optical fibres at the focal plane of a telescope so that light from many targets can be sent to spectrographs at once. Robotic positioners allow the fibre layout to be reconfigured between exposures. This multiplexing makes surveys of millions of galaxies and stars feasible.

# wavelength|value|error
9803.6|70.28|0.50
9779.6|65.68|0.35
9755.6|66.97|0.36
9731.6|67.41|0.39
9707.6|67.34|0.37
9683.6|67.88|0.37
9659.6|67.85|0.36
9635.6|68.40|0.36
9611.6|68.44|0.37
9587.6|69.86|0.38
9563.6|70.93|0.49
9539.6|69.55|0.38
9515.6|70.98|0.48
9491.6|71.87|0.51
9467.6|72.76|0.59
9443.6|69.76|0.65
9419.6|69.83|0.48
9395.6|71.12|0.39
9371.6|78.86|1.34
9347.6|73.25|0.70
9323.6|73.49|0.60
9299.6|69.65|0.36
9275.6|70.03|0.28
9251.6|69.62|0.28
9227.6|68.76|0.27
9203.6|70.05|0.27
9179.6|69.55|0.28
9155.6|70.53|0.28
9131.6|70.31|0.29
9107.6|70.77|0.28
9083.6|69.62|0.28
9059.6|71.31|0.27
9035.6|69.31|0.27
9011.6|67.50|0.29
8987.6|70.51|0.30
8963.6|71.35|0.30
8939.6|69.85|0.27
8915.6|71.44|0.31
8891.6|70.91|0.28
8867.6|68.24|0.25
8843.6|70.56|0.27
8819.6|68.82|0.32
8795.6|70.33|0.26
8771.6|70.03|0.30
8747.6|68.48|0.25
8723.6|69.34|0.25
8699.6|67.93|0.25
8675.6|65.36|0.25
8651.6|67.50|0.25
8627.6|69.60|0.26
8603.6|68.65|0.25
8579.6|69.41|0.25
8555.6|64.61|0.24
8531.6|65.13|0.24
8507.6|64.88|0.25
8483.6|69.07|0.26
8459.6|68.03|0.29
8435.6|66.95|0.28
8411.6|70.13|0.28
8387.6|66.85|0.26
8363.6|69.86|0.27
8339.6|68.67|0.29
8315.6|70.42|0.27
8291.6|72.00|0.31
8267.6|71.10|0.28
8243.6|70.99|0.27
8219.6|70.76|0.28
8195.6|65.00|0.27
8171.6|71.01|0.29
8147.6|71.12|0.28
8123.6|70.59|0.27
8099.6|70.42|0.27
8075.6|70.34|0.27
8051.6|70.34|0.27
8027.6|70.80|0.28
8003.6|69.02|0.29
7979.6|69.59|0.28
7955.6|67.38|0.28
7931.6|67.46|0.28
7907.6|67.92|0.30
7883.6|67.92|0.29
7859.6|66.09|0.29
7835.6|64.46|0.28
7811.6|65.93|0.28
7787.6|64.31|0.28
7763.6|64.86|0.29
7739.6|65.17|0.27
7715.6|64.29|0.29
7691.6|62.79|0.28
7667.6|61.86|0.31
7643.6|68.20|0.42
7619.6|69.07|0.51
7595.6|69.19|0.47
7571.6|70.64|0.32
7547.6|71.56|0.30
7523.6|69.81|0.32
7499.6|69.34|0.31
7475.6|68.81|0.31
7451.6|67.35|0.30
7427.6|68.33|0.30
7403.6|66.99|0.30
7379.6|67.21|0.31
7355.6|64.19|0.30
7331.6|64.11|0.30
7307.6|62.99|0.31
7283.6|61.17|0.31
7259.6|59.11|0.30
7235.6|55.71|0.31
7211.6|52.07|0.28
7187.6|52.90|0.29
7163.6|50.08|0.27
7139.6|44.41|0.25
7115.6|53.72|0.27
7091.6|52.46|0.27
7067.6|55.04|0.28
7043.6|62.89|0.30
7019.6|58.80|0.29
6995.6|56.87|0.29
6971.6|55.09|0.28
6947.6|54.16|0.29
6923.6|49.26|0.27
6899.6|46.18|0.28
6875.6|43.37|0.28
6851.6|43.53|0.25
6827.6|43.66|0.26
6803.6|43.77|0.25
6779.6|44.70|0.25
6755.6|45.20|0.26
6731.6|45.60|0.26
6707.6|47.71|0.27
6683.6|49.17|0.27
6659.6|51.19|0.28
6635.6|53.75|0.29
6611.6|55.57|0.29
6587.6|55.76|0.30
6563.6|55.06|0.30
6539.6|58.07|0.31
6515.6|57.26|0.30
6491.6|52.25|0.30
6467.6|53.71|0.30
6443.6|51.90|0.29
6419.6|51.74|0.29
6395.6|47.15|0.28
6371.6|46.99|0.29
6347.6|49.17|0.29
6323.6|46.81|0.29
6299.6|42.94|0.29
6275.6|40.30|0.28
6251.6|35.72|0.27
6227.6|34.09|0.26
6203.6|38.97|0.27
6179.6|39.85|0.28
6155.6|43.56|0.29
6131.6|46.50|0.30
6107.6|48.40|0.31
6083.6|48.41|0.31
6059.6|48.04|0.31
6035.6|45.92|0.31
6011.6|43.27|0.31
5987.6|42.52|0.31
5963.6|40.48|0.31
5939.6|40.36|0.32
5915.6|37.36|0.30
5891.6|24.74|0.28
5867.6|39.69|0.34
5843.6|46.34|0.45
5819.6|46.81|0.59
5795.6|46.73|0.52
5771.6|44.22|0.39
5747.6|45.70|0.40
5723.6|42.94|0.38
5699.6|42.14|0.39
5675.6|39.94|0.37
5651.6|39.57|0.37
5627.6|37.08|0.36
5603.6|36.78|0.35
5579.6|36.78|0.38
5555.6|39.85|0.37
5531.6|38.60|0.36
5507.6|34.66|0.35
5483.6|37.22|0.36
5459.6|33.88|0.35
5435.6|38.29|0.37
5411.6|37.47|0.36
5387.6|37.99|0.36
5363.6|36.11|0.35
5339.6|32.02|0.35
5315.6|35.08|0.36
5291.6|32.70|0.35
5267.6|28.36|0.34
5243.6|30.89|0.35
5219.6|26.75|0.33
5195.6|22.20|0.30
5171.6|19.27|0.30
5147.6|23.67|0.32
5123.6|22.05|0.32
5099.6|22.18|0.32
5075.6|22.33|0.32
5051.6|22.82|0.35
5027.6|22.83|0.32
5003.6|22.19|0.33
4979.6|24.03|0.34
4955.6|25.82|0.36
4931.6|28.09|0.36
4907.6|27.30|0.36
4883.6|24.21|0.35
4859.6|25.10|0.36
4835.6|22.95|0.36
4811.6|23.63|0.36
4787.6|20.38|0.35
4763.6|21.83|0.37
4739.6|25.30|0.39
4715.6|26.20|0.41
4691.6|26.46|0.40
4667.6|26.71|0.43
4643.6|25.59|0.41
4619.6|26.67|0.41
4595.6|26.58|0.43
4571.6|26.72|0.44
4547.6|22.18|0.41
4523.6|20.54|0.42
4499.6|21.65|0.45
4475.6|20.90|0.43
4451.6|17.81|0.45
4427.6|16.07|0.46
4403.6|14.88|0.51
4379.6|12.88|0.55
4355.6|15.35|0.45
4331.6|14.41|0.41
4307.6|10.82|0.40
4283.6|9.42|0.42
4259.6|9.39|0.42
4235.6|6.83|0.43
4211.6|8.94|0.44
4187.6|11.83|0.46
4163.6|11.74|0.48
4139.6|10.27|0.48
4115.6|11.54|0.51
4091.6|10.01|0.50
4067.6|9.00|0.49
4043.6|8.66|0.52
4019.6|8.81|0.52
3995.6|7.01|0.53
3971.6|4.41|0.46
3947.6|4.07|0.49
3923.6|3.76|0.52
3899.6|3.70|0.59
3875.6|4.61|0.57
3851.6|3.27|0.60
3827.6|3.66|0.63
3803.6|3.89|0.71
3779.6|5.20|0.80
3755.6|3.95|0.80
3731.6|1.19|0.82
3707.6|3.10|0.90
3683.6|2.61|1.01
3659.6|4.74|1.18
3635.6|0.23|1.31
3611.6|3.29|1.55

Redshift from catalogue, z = 0.00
